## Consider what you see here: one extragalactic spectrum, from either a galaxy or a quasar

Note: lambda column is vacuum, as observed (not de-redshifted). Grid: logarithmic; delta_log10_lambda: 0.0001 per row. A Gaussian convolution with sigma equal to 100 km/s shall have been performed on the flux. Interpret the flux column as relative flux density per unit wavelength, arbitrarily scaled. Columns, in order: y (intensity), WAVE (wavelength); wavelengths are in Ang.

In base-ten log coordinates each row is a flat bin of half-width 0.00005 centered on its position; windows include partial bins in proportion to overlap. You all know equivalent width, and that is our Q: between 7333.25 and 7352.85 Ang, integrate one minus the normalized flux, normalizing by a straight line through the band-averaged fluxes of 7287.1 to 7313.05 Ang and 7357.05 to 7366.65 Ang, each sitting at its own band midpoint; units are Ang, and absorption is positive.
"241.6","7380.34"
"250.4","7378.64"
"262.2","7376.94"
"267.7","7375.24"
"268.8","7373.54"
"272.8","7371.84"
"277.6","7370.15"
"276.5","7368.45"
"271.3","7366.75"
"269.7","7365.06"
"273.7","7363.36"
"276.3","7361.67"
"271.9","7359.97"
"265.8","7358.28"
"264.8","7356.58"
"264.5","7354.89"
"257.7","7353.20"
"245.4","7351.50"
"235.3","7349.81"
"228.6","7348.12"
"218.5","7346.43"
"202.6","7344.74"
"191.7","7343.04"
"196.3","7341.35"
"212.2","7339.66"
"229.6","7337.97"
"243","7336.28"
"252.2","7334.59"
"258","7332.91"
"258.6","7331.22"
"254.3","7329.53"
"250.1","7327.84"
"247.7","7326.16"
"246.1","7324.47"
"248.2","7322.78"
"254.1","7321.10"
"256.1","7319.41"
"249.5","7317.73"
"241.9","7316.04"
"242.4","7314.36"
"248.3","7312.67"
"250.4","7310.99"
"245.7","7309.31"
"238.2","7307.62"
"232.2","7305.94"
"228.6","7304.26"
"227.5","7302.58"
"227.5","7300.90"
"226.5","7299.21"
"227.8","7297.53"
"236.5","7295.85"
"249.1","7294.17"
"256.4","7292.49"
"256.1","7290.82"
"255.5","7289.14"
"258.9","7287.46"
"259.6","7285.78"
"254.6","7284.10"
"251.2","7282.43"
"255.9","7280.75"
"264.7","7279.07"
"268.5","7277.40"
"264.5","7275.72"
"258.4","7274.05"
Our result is 2.8 Ang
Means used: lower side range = 241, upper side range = 271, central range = 225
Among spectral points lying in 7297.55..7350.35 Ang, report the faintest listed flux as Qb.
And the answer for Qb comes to 191.7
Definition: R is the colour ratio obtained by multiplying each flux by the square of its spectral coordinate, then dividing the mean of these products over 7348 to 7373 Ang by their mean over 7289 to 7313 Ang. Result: 1.12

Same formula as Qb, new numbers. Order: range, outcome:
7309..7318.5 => 241.9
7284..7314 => 226.5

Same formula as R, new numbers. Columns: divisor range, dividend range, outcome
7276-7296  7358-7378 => 1.08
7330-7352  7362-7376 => 1.20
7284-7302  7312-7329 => 1.02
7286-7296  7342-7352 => 0.88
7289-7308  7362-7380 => 1.15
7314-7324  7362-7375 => 1.11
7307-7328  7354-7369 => 1.11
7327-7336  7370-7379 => 1.06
